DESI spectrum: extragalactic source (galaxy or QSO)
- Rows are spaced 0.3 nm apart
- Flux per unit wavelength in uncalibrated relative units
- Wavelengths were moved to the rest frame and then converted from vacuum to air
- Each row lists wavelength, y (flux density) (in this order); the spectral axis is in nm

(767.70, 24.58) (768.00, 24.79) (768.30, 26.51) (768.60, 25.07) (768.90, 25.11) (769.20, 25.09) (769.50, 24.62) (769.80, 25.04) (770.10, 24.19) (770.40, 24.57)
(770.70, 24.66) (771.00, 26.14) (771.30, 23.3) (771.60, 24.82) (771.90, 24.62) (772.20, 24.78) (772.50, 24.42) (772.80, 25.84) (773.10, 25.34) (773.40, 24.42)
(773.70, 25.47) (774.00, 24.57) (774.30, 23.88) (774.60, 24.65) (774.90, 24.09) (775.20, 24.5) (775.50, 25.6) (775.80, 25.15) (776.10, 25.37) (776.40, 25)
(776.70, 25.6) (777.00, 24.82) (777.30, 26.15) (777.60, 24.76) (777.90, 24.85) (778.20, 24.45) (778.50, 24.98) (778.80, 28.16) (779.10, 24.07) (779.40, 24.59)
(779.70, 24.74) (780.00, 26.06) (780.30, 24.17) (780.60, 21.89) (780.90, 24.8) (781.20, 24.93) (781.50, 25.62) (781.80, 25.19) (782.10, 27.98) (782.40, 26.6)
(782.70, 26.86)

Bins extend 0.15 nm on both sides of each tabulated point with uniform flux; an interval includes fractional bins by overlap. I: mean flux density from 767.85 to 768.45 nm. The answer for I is 25.7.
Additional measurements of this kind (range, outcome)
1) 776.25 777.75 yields 25.3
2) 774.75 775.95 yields 24.8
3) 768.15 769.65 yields 25.3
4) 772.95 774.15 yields 25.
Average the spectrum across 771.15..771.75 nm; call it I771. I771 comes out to 24.1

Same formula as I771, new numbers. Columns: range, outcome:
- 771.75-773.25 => 25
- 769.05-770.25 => 24.7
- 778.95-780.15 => 24.9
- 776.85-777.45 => 25.5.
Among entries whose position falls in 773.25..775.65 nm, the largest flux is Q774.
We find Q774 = 25.6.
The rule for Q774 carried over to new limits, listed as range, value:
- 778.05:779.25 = 28.16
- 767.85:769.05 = 26.51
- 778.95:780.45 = 26.06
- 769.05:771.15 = 26.14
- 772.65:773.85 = 25.84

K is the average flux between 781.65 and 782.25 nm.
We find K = 26.6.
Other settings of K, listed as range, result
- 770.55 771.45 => 24.7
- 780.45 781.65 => 24.3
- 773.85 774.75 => 24.4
